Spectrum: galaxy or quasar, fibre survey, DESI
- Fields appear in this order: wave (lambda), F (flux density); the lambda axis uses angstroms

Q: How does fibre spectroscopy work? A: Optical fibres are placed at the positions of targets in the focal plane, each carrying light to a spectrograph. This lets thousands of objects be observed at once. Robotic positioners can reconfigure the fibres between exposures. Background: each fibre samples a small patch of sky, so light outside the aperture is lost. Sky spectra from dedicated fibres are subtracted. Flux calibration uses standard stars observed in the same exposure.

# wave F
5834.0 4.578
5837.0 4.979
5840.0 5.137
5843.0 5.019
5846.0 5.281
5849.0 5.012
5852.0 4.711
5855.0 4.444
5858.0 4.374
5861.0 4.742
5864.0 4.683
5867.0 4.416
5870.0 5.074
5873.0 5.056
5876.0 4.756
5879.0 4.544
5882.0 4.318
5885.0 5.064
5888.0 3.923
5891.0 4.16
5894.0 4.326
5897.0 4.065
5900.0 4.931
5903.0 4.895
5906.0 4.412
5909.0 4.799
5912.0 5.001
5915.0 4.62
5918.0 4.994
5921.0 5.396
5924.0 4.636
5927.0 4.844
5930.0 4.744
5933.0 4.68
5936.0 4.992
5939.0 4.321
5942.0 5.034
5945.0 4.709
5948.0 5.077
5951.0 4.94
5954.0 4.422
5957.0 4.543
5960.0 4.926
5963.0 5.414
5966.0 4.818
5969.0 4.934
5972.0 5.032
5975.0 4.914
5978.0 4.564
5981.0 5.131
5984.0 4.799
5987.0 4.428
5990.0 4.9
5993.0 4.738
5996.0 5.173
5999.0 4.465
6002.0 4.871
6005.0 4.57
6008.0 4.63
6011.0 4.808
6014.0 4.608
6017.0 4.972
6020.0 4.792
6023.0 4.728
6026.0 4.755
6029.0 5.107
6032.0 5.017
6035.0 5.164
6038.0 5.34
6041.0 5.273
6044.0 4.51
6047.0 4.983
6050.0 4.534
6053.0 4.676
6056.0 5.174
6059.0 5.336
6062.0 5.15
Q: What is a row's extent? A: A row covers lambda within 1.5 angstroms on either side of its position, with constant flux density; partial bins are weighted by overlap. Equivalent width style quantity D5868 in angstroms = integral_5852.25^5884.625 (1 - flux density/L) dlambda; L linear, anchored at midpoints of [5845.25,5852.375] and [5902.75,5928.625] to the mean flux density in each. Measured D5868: 2.0 angstroms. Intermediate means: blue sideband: 5.02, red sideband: 4.84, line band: 4.66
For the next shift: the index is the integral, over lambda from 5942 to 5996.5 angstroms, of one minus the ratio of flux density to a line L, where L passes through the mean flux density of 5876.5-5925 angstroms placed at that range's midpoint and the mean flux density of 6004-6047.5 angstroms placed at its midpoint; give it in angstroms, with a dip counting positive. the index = -1.0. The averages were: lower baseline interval 4.63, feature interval 4.86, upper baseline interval 4.89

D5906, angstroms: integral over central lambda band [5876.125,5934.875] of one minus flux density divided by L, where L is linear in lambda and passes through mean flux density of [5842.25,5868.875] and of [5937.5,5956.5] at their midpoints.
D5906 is 1.05 angstroms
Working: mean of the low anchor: 4.74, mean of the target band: 4.65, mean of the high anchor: 4.74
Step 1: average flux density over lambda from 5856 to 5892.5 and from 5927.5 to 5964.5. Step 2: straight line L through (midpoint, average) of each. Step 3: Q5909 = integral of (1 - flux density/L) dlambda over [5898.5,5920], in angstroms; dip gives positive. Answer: -0.5 angstroms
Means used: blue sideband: 4.59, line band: 4.82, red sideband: 4.82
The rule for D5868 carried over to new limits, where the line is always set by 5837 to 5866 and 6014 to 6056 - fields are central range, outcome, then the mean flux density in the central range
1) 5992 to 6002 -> 0.2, 4.81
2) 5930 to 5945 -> 0.3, 4.75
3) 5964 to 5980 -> 0.0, 4.88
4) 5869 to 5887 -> 0.2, 4.77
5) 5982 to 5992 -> 0.3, 4.73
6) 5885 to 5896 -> 1.3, 4.26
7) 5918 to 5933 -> -0.1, 4.89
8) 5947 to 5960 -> 0.3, 4.75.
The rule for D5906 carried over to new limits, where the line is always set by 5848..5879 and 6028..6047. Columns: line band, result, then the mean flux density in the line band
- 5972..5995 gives 0.68 angstroms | 4.81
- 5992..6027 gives 1.71 angstroms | 4.76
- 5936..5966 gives 0.36 angstroms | 4.83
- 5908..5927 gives -0.33 angstroms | 4.91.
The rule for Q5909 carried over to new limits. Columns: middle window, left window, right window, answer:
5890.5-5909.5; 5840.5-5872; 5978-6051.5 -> 1.1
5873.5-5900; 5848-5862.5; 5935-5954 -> 1.4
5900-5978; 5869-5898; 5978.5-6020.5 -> -3.3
